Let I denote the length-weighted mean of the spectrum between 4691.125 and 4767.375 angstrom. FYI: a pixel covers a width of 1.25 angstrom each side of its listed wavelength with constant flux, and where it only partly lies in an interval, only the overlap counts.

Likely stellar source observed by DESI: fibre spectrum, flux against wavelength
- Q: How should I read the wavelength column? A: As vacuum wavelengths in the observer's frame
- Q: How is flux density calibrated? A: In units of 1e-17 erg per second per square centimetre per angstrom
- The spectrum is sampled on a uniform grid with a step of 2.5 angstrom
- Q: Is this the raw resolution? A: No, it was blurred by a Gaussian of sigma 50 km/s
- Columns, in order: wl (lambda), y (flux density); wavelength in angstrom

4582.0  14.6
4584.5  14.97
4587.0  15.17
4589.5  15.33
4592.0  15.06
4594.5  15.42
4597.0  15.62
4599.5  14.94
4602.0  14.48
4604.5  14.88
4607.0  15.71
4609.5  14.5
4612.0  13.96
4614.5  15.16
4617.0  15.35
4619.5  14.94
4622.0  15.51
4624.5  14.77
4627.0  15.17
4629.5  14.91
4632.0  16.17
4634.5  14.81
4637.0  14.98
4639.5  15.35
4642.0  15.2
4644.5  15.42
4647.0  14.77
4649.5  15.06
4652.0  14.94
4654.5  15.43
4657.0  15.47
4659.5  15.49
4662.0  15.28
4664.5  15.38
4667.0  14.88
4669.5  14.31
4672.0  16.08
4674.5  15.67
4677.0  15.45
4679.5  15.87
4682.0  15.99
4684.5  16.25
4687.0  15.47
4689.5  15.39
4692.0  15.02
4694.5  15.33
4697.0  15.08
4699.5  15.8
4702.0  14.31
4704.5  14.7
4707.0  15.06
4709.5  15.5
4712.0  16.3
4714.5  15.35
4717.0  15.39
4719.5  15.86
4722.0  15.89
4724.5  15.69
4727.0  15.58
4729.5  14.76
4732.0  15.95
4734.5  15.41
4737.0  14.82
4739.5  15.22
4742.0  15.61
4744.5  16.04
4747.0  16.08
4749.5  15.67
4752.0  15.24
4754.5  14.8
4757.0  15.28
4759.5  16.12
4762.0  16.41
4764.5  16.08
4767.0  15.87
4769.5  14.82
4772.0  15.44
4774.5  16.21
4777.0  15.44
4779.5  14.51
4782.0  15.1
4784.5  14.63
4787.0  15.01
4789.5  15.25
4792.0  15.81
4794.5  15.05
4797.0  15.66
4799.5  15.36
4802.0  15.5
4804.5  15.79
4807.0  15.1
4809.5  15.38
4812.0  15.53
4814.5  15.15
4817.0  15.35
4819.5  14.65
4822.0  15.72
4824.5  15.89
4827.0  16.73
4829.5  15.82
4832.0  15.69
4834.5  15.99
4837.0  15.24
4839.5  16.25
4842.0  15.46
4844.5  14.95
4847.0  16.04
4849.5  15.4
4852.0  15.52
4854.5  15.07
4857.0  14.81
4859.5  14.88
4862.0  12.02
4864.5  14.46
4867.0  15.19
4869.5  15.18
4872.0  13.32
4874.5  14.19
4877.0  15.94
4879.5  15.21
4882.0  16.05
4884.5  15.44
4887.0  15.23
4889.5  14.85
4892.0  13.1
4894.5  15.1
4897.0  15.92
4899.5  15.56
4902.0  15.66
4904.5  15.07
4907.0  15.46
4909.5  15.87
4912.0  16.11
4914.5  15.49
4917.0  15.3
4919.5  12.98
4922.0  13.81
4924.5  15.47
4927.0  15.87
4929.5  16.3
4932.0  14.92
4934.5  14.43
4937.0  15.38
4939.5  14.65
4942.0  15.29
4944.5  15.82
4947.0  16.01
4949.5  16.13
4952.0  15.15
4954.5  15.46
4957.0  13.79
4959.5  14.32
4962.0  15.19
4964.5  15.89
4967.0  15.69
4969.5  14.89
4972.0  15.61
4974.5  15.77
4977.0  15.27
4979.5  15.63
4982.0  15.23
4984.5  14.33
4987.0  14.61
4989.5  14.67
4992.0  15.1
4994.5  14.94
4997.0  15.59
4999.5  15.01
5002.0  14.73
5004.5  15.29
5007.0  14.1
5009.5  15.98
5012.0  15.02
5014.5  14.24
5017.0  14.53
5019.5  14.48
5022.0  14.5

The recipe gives 15.5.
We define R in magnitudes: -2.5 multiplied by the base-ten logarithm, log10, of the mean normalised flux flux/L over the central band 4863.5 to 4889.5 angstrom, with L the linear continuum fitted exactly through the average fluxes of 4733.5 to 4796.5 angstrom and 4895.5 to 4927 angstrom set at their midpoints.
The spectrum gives 0.02 mag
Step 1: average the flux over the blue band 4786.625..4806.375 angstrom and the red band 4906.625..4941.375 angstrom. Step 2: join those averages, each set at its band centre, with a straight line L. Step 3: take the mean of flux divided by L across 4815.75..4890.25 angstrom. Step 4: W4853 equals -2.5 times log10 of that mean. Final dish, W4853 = 0.01 mag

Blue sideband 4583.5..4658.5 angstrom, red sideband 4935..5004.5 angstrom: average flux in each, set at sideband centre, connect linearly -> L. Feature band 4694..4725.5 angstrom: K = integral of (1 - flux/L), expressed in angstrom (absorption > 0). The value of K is -0.6 angstrom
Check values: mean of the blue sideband 15.1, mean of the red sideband 15.2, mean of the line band 15.4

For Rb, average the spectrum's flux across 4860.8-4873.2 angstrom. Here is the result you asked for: 14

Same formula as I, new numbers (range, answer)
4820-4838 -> 15.8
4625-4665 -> 15.2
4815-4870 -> 15.3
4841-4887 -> 15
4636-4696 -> 15.4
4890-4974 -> 15.2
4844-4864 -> 14.8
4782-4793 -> 15.2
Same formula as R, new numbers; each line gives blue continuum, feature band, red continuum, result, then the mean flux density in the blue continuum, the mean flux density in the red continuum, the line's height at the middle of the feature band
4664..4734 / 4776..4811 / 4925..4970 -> 0.01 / 15.4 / 15.3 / 15.4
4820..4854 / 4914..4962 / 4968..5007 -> 0.01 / 15.7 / 15.1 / 15.3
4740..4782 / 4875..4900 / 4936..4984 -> 0.01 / 15.6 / 15.3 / 15.4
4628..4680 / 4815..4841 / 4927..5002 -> -0.03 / 15.3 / 15.2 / 15.2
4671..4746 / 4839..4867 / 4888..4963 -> 0.02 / 15.5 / 15.1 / 15.3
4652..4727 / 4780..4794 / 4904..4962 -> 0.02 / 15.4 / 15.2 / 15.3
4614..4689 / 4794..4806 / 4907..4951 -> -0.01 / 15.3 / 15.3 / 15.3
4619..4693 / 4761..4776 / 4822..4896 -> -0.04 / 15.3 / 15.2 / 15.2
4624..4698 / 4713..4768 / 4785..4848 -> -0.01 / 15.3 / 15.5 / 15.4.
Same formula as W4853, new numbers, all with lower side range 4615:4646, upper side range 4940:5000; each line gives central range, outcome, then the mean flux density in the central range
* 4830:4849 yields -0.03 mag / 15.7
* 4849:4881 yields 0.04 mag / 14.7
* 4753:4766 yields -0.04 mag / 15.7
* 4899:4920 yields -0.01 mag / 15.3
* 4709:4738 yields -0.02 mag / 15.5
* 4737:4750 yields -0.03 mag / 15.6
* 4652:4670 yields 0.00 mag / 15.2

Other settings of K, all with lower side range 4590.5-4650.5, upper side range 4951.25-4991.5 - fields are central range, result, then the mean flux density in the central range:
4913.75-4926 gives 0.4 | 14.6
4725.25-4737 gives -0.2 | 15.4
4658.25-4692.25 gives -0.9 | 15.5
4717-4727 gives -0.4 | 15.7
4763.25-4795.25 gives -0.5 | 15.3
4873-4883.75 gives -0.2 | 15.3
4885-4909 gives -0.1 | 15.1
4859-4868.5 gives 0.6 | 14.1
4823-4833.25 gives -0.6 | 16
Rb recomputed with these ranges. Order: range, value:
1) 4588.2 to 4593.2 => 15.2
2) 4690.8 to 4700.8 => 15.3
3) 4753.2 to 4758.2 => 15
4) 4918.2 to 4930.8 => 14.9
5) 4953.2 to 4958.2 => 14.6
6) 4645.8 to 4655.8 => 15.1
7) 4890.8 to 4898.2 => 14.7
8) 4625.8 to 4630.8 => 15.1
